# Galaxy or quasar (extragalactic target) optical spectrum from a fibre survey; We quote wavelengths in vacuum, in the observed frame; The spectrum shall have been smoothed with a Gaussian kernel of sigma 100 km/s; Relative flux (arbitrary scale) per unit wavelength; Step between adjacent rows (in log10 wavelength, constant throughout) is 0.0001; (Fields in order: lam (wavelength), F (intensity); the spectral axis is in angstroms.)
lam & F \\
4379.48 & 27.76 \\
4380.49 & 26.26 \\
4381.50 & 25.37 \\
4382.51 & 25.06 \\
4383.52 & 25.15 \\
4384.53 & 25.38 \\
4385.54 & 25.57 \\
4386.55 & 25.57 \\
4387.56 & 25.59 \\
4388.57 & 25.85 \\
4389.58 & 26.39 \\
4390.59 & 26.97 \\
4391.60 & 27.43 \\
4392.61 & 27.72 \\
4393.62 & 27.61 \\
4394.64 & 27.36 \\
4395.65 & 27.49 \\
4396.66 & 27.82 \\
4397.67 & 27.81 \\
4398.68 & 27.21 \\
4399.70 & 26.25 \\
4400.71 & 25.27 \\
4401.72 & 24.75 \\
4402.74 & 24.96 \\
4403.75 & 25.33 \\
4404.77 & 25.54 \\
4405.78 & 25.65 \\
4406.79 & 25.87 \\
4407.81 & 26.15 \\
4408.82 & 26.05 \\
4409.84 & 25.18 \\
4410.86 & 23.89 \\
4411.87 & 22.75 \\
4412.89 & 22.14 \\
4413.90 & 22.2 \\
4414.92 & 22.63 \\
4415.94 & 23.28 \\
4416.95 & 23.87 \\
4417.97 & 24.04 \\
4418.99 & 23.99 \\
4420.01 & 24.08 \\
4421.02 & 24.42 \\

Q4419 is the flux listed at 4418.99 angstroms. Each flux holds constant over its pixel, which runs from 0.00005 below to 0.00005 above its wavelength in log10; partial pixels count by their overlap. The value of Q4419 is 23.99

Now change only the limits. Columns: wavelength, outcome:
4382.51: 25.06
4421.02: 24.42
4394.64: 27.36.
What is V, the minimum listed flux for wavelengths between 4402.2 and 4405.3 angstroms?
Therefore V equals 24.96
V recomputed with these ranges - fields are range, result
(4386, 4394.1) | 25.57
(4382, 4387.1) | 25.06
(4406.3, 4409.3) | 25.87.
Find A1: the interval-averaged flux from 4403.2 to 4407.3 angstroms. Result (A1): 25.6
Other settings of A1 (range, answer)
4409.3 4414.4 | 23.2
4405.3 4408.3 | 25.9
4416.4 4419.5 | 24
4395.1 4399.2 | 27.6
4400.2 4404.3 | 25.1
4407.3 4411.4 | 25.3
